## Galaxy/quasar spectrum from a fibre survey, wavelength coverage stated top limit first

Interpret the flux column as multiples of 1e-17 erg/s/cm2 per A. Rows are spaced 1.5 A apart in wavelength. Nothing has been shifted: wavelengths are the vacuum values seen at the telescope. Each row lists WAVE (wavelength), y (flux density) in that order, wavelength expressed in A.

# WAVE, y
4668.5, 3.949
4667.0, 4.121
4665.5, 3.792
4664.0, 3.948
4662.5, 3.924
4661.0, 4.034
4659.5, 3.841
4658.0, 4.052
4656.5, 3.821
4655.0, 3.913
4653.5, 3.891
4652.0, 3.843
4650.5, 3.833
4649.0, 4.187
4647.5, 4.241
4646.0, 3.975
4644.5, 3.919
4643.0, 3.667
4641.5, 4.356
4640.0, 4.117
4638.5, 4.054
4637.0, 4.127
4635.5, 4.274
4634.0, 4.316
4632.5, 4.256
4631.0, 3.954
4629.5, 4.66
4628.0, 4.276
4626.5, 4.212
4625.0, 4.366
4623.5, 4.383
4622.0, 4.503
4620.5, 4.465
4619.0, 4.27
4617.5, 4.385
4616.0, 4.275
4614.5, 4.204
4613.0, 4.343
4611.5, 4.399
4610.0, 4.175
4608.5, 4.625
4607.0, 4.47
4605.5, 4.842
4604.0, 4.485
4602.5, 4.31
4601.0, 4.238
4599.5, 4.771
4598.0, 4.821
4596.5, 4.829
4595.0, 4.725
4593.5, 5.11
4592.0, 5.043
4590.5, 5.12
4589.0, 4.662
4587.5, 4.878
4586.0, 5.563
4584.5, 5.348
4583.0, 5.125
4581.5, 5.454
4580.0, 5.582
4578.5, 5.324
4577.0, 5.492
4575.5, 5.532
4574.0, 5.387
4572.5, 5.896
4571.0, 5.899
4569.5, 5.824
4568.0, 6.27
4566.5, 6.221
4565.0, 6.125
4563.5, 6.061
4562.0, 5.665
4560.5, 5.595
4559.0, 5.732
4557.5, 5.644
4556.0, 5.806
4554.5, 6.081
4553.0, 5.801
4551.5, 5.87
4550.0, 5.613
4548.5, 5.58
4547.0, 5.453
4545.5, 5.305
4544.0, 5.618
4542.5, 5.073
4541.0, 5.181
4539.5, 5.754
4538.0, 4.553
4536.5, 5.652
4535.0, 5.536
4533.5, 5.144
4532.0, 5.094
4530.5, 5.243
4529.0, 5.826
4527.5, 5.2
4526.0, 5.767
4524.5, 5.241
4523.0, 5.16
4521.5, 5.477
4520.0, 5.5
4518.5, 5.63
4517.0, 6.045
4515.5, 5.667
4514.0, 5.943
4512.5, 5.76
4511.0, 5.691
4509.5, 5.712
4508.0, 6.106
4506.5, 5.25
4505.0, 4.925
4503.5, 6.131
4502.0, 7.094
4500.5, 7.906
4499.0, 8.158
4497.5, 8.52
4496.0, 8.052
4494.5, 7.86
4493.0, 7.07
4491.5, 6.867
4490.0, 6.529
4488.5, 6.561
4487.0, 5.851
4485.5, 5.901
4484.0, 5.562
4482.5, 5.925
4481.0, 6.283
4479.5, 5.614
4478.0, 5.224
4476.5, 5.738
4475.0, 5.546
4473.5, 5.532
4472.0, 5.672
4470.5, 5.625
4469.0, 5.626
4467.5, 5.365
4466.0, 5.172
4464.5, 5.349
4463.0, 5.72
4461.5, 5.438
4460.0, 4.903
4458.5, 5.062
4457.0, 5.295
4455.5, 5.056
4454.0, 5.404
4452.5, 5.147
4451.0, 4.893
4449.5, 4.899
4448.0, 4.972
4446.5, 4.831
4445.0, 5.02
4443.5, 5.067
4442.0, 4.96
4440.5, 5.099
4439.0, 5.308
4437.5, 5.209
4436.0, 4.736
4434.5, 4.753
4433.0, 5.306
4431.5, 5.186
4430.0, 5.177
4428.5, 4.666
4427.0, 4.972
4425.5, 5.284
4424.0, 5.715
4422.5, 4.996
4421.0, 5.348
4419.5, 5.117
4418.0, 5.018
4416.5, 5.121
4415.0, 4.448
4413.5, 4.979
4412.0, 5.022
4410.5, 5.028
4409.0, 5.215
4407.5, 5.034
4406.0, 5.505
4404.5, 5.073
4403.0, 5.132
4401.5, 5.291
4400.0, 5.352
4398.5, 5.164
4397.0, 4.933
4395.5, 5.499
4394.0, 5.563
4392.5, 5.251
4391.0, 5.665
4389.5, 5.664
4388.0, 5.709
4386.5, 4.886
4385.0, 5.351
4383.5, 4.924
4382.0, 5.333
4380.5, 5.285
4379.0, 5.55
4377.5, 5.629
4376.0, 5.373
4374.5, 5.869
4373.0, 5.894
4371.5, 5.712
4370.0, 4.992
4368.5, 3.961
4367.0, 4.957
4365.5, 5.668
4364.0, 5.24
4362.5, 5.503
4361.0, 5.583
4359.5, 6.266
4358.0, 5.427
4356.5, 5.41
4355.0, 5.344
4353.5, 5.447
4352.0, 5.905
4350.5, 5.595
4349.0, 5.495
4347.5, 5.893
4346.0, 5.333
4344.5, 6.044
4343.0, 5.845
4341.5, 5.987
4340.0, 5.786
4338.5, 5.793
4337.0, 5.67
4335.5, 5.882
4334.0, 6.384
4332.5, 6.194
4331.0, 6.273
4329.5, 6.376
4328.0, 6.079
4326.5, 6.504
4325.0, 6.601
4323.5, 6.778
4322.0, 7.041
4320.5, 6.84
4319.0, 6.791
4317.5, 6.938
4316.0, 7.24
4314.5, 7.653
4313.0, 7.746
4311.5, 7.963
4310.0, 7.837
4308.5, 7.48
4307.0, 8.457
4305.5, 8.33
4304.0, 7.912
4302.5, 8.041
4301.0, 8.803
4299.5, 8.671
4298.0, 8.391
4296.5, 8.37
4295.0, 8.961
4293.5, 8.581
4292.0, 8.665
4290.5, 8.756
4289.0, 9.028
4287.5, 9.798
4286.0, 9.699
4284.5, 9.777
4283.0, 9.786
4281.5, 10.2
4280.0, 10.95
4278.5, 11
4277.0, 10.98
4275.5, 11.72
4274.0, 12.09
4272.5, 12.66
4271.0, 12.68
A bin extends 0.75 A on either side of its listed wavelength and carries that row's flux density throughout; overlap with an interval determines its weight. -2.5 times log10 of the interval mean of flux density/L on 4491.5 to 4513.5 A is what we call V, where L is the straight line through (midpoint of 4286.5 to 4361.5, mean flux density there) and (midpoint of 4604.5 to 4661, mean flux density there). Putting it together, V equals -0.24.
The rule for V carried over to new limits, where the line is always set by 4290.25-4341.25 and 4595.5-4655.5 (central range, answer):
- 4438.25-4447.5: 0.20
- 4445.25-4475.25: 0.12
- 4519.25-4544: -0.03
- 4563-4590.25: -0.17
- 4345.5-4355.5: 0.24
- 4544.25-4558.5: -0.14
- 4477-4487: -0.01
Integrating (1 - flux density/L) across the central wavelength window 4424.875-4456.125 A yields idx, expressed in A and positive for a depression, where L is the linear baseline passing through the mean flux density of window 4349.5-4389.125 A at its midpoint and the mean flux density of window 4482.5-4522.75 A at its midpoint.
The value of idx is 4.61 A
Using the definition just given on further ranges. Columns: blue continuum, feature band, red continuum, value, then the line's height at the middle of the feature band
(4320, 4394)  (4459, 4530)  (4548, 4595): -4.57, 5.63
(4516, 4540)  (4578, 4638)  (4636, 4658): -2.01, 4.47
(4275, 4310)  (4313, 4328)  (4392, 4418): 2.30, 8.18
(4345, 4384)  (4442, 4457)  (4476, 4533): 2.07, 5.85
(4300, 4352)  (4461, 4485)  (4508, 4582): 1.57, 5.99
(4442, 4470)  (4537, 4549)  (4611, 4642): -1.50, 4.73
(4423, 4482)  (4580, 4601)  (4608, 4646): -2.63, 4.46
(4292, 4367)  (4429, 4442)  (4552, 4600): 2.31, 6.18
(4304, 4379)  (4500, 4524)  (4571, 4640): -2.80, 5.23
